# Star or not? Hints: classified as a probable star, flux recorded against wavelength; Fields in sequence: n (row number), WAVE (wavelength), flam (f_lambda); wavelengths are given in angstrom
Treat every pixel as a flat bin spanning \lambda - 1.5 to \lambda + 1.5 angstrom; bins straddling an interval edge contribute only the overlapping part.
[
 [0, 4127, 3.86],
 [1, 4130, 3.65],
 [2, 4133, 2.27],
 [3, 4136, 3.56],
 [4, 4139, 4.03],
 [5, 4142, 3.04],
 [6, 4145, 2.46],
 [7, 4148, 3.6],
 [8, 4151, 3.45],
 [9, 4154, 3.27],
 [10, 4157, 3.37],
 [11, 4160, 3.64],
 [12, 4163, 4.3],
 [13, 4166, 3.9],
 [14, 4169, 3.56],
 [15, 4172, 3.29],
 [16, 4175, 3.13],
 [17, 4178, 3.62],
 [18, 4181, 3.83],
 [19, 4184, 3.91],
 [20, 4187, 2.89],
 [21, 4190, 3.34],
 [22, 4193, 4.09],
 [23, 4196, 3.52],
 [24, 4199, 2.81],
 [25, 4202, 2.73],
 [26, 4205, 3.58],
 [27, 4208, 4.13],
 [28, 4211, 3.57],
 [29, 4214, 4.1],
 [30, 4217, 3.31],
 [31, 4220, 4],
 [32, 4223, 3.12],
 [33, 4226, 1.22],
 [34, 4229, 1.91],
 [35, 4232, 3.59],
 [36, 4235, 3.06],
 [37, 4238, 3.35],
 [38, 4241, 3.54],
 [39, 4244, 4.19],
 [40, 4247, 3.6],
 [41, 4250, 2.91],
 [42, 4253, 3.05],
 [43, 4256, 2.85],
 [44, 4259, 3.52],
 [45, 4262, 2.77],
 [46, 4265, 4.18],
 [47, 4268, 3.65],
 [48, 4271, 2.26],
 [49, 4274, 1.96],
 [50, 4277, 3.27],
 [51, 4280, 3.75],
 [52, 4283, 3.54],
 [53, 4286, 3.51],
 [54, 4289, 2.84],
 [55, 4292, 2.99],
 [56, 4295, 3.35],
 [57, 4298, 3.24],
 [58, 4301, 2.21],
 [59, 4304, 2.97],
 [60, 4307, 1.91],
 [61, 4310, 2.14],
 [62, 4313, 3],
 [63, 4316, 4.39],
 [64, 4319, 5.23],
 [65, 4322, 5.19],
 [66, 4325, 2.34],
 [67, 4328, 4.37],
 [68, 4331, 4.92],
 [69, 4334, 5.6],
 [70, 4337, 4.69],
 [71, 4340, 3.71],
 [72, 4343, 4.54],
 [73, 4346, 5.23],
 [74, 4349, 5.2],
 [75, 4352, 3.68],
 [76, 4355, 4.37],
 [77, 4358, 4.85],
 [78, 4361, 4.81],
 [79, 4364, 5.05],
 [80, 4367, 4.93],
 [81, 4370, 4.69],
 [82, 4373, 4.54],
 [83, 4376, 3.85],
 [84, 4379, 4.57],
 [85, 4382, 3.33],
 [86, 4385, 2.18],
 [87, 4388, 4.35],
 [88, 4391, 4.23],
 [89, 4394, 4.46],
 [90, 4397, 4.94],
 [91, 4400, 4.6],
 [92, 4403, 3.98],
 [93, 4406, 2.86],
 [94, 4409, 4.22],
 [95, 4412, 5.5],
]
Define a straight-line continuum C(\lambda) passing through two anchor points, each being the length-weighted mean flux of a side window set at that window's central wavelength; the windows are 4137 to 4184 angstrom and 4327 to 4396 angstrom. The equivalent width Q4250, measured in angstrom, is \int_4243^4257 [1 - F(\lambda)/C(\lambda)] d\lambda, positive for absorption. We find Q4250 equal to 2.2 angstrom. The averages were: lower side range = 3.51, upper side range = 4.45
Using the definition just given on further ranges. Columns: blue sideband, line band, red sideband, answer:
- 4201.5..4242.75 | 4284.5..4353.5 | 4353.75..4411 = 1.55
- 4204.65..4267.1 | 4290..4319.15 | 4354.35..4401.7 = 5.95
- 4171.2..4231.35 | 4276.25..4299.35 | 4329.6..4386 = 3.74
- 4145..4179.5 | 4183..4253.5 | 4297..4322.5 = 2.38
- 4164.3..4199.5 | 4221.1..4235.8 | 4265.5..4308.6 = 3.06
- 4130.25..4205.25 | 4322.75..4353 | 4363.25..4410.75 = -3.49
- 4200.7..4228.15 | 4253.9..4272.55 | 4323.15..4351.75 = 2.77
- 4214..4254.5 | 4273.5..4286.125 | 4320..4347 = 1.74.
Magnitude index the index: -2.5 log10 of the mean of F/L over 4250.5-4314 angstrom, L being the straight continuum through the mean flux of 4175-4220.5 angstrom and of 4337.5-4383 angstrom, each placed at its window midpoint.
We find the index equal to 0.32 mag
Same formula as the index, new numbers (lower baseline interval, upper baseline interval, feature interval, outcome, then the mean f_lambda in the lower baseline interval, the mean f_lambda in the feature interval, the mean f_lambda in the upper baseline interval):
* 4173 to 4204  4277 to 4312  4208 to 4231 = 0.05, 3.39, 3.12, 2.96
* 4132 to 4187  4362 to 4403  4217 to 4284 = 0.20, 3.45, 3.15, 4.28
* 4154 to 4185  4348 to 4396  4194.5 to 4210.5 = 0.12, 3.63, 3.37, 4.32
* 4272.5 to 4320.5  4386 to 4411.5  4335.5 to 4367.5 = -0.24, 3.14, 4.63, 4.22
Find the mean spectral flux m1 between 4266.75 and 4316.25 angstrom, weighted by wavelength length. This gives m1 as 2.96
